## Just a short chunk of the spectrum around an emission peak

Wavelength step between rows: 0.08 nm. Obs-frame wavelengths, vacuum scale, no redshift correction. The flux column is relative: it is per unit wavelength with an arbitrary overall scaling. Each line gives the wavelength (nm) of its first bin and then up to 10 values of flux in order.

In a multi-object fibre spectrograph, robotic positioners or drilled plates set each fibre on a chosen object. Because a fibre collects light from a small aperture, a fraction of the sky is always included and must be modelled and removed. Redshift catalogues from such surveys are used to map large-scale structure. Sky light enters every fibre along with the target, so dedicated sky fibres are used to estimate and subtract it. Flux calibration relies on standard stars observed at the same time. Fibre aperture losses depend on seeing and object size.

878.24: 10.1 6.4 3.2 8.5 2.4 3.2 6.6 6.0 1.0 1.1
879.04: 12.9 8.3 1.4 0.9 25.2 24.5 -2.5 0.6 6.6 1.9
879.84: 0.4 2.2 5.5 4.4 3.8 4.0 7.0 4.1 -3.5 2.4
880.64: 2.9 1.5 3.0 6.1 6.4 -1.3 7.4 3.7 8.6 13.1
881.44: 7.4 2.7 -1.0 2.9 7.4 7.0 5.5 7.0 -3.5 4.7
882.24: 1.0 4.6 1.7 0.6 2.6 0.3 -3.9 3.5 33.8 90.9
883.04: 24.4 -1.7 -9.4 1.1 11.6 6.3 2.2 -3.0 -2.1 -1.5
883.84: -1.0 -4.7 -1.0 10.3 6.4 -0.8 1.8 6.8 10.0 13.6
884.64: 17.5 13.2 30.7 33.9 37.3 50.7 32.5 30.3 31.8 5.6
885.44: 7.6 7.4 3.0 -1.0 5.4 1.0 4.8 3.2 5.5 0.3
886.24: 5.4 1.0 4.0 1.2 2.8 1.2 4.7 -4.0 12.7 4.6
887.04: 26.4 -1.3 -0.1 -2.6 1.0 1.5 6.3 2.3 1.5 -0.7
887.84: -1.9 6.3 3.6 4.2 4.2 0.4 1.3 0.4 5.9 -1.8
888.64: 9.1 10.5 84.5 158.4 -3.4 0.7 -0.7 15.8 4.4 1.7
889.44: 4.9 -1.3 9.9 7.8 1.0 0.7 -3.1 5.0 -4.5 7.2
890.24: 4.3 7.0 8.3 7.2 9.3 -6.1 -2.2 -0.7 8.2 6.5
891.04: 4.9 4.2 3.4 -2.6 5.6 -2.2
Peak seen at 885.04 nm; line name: [O III] 5007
